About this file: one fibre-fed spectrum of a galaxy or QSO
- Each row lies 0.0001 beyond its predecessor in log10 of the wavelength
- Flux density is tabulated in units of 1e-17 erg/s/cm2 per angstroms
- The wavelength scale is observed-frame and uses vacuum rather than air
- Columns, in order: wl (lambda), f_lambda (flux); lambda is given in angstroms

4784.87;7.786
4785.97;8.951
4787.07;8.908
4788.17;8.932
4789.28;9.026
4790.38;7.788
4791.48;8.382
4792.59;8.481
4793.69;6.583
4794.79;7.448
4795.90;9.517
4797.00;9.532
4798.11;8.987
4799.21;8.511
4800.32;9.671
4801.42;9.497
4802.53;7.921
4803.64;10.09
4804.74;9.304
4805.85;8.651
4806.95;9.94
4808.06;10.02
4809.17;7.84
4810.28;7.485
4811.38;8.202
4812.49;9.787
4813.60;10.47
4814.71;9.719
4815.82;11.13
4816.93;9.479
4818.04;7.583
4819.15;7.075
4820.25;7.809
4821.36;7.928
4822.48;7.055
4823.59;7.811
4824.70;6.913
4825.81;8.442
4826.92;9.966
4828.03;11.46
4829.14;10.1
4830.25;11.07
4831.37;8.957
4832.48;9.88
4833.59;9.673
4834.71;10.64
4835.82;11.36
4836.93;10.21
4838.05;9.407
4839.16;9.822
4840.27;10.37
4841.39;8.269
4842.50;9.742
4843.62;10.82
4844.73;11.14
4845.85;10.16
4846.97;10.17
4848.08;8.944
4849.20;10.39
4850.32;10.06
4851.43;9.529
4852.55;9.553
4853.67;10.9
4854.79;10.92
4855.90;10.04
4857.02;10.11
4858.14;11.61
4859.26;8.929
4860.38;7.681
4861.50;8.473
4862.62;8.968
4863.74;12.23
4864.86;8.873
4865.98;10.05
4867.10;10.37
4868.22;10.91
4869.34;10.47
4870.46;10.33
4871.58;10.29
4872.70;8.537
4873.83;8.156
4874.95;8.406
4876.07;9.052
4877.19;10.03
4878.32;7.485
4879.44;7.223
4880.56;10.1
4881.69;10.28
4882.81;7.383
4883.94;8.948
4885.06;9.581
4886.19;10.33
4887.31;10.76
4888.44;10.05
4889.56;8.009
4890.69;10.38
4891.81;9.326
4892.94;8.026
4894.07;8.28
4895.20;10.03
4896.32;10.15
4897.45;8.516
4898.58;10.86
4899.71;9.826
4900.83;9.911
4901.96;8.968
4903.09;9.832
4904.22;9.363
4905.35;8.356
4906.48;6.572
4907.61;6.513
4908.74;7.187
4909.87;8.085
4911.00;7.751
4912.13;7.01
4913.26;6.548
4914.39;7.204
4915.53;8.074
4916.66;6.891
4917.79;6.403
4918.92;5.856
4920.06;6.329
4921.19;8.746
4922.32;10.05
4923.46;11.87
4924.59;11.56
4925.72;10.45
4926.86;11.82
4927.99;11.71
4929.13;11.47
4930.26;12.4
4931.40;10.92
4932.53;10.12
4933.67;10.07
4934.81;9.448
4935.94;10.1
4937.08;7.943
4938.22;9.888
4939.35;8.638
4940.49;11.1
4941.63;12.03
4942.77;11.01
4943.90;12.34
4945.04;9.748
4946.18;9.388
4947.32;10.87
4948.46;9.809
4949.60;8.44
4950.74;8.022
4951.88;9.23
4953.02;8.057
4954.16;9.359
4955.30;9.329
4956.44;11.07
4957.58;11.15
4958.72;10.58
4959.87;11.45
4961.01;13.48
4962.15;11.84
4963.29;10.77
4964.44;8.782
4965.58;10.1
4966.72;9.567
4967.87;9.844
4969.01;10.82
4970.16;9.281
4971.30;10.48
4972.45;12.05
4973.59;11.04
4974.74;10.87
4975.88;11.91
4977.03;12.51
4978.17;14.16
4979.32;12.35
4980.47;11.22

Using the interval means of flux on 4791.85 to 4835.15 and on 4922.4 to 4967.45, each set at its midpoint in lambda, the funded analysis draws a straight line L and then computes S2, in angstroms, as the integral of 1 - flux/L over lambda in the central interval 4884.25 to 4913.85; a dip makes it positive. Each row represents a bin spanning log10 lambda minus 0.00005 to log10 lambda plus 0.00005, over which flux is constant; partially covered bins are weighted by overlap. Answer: 3.1 angstroms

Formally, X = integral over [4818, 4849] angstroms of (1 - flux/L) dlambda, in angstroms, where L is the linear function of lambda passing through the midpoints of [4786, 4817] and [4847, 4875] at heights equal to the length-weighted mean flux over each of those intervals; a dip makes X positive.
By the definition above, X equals 0.03 angstroms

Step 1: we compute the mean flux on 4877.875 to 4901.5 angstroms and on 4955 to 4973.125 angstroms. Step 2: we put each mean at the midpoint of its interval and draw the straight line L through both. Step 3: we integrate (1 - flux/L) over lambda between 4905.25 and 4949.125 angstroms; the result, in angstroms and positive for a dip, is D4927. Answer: 3.2 angstroms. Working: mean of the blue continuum 9.32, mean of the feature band 9.3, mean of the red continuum 10.7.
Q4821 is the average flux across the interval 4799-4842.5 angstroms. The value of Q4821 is 9.23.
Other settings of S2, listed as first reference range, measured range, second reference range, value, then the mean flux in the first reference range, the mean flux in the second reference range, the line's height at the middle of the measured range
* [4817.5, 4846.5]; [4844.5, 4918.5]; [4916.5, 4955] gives 3.2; 9.38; 9.8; 9.58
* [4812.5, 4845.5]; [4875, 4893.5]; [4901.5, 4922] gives -2.2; 9.47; 7.56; 8.19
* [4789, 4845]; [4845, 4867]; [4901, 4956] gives -1.7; 9.15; 9.24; 9.18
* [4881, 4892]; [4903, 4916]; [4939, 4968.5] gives 2.8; 9.52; 10.2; 9.77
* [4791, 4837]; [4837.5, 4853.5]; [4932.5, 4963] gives -1.0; 9.05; 10.2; 9.32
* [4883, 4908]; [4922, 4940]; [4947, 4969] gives -1.5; 9.2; 10.1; 9.71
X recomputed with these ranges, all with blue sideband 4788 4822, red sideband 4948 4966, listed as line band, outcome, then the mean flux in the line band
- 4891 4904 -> 0.2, 9.45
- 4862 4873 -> -0.9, 10.1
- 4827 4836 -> -1.3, 10.3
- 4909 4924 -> 3.1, 7.73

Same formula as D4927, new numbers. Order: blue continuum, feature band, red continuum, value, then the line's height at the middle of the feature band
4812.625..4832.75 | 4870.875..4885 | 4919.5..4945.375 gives 1.3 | 9.75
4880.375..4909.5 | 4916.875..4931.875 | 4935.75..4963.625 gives -0.3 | 9.71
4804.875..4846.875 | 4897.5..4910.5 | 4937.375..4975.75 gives 1.7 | 9.94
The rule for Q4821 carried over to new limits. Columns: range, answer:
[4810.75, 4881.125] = 9.54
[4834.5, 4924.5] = 9.24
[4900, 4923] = 7.83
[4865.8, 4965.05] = 9.48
